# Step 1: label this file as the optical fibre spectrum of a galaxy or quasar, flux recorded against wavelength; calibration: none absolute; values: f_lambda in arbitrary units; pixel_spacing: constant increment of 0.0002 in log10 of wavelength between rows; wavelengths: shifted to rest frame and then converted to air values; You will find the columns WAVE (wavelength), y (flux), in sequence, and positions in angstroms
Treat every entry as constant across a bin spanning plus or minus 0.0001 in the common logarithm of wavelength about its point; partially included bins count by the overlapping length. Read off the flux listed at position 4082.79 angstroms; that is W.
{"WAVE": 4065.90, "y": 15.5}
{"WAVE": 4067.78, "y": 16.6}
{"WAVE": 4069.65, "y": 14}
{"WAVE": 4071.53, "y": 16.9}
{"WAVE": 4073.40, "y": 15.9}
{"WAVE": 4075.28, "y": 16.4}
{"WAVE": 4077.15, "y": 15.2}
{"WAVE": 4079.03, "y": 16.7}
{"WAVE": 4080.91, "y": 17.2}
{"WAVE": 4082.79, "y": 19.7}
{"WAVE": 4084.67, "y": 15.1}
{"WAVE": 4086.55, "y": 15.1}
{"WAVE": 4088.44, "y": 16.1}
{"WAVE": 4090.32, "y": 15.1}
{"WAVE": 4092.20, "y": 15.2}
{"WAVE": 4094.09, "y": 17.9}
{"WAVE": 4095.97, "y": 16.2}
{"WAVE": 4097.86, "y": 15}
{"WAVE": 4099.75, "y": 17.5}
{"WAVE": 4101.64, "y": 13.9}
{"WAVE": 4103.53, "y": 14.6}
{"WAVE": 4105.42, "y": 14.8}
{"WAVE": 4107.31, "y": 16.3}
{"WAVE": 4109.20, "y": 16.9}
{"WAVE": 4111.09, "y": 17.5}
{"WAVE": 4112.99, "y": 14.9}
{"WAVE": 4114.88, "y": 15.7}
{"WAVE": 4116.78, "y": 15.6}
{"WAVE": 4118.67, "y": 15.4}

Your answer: 19.7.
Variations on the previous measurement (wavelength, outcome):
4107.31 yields 16.3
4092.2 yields 15.2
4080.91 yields 17.2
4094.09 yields 17.9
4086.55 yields 15.1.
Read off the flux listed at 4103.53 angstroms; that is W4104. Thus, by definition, 14.6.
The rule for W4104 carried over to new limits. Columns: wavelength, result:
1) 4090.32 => 15.1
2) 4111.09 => 17.5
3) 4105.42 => 14.8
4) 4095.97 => 16.2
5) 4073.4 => 15.9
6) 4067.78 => 16.6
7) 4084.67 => 15.1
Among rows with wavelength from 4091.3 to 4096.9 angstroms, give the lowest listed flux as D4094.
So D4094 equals 15.2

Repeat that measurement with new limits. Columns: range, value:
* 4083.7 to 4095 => 15.1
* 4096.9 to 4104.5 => 13.9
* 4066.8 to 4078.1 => 14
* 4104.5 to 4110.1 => 14.8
